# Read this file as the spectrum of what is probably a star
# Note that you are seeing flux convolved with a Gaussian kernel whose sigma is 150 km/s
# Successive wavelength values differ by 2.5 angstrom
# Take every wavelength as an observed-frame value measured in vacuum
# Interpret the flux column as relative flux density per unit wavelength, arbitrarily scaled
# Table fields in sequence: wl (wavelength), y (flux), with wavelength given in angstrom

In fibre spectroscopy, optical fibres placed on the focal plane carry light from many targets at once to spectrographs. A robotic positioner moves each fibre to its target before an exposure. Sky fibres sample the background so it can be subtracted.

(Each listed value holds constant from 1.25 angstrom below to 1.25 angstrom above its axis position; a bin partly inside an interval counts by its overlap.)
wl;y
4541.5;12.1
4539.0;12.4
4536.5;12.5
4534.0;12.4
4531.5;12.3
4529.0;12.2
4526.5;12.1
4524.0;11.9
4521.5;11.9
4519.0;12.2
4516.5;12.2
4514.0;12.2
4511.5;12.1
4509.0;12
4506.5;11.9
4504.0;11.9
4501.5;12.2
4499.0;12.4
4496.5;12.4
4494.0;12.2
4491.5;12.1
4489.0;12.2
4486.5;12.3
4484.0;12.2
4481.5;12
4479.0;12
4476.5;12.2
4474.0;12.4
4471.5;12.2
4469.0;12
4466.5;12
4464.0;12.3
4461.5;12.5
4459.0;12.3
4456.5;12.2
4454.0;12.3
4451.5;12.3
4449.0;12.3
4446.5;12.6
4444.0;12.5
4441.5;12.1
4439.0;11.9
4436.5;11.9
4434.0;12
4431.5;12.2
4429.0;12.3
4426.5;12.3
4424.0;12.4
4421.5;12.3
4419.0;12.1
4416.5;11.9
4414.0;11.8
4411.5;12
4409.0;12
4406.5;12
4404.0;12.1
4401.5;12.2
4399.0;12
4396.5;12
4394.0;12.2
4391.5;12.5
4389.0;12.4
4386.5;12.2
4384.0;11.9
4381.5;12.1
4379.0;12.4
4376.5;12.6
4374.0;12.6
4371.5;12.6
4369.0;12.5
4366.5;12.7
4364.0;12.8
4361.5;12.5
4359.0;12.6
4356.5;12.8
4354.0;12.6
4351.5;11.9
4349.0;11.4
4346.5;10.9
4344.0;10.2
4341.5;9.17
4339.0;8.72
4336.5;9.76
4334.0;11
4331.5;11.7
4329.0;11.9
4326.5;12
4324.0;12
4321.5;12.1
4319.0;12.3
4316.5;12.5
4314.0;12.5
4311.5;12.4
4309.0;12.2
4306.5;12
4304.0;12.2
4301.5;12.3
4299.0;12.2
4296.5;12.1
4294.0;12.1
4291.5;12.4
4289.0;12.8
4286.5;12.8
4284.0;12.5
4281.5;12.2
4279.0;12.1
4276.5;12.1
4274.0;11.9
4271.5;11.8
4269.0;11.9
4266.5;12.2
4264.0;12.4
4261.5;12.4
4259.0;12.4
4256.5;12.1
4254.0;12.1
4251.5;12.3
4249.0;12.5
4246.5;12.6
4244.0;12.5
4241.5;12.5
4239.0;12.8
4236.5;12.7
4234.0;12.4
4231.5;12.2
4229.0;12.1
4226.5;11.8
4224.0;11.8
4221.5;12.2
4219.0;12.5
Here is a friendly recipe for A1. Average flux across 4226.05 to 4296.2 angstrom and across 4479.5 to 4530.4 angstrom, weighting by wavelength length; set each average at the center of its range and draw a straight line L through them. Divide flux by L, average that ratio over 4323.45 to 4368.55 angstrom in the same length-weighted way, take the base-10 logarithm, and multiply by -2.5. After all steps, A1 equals 0.069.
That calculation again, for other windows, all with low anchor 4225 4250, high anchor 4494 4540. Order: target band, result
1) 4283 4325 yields 0.003 mag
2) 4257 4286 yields 0.017 mag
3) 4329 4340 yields 0.173 mag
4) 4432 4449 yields 0.005 mag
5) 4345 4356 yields 0.052 mag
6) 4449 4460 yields -0.004 mag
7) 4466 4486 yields 0.007 mag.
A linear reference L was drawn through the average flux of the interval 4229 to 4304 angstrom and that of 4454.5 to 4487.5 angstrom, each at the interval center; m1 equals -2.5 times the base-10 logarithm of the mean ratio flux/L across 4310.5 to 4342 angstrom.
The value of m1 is 0.08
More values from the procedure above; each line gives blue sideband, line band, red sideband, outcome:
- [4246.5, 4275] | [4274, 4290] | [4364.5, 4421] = -0.01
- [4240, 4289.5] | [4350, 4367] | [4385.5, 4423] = -0.03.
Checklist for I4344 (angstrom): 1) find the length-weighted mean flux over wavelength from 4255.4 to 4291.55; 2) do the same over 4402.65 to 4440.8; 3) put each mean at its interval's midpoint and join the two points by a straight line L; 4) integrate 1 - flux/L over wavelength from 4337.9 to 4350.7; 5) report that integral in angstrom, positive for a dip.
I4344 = 2.12 angstrom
